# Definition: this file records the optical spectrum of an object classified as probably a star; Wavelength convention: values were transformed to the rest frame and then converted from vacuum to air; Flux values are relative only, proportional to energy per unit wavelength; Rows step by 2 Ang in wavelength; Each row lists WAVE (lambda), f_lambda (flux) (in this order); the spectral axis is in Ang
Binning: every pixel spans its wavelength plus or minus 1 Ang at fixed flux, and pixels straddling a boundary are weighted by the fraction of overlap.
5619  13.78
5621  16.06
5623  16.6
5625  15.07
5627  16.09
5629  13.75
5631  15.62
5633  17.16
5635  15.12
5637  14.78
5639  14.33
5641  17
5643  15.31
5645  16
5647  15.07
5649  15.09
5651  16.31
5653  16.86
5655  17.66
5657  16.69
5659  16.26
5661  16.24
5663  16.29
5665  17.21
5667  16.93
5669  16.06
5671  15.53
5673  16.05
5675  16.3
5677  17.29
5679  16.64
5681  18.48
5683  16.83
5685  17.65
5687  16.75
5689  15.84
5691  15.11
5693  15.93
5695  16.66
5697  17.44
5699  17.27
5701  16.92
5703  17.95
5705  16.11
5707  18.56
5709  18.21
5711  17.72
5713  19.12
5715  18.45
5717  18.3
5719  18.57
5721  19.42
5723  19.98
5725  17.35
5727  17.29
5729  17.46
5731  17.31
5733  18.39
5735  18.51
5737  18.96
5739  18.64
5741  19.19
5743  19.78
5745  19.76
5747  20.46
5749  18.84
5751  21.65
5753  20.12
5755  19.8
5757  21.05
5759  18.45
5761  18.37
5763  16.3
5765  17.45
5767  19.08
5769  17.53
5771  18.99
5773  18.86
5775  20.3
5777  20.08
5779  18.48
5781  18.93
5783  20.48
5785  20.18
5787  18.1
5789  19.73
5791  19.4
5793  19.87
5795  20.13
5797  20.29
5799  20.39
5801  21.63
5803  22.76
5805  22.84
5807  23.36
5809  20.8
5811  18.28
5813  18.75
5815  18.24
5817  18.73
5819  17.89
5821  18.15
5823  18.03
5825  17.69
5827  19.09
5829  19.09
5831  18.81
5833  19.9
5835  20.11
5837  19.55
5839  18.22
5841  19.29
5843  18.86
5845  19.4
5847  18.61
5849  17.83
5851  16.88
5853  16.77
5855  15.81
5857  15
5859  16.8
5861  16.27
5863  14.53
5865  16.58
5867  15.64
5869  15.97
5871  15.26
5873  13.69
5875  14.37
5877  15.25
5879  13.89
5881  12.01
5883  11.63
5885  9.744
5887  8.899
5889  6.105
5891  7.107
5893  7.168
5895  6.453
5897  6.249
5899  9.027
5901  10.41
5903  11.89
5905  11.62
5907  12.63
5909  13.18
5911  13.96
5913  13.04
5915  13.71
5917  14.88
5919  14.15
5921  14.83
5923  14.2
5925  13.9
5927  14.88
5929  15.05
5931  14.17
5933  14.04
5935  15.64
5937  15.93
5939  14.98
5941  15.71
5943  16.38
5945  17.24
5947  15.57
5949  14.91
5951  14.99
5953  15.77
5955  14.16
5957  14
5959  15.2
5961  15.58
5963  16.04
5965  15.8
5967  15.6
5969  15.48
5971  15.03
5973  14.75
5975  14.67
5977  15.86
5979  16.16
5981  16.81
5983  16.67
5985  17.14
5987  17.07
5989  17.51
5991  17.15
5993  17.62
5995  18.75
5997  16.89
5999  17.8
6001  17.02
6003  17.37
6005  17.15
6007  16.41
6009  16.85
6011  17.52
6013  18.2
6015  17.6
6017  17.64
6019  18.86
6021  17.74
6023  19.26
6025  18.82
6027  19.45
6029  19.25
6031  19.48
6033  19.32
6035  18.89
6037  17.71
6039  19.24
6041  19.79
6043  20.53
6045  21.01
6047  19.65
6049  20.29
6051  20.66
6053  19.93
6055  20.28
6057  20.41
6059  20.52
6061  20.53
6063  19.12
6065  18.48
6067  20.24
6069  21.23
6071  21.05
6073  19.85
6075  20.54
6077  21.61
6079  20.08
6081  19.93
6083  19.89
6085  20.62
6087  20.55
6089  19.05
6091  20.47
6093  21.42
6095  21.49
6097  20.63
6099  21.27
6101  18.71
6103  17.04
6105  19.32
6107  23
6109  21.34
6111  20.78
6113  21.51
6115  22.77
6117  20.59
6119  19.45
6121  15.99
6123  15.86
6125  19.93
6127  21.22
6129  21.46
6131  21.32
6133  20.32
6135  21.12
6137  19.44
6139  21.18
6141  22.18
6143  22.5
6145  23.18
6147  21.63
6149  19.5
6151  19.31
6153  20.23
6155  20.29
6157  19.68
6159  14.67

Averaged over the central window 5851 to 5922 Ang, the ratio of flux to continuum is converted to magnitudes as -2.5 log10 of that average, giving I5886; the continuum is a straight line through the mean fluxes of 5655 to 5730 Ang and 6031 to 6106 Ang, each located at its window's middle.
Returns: 0.41 mag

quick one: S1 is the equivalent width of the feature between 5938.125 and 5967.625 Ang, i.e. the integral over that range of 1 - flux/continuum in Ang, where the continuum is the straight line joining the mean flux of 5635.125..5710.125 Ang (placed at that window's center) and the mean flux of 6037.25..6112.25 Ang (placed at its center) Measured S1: 5.7 Ang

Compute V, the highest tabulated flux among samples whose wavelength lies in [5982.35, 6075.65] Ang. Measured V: 21.23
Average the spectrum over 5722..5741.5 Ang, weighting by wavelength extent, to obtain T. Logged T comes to 18.3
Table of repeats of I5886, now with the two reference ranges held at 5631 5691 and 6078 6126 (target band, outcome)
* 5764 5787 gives -0.11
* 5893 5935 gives 0.42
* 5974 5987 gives 0.17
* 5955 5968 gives 0.23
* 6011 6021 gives 0.08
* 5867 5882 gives 0.25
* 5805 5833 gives -0.09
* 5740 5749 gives -0.16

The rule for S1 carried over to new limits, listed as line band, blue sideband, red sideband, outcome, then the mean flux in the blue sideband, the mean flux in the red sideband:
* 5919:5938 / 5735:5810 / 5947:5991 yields 2.1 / 19.7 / 15.7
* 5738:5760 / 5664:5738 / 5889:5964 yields -4.3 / 17.4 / 13.4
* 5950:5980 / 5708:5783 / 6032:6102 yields 6.8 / 18.9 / 20.1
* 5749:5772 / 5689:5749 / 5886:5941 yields -2.9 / 18.1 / 12.2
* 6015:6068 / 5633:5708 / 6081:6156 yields 0.8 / 16.5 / 20.4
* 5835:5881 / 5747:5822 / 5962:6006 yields 4.8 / 19.6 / 16.6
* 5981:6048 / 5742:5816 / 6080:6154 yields 6.7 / 19.7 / 20.4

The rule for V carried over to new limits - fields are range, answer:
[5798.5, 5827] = 23.36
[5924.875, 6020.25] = 18.86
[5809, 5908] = 20.8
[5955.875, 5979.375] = 16.16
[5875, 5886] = 15.25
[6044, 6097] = 21.61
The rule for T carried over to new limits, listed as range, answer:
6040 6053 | 20.3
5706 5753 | 18.8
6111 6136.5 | 20.1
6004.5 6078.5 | 19.3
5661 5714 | 16.9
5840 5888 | 15.4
